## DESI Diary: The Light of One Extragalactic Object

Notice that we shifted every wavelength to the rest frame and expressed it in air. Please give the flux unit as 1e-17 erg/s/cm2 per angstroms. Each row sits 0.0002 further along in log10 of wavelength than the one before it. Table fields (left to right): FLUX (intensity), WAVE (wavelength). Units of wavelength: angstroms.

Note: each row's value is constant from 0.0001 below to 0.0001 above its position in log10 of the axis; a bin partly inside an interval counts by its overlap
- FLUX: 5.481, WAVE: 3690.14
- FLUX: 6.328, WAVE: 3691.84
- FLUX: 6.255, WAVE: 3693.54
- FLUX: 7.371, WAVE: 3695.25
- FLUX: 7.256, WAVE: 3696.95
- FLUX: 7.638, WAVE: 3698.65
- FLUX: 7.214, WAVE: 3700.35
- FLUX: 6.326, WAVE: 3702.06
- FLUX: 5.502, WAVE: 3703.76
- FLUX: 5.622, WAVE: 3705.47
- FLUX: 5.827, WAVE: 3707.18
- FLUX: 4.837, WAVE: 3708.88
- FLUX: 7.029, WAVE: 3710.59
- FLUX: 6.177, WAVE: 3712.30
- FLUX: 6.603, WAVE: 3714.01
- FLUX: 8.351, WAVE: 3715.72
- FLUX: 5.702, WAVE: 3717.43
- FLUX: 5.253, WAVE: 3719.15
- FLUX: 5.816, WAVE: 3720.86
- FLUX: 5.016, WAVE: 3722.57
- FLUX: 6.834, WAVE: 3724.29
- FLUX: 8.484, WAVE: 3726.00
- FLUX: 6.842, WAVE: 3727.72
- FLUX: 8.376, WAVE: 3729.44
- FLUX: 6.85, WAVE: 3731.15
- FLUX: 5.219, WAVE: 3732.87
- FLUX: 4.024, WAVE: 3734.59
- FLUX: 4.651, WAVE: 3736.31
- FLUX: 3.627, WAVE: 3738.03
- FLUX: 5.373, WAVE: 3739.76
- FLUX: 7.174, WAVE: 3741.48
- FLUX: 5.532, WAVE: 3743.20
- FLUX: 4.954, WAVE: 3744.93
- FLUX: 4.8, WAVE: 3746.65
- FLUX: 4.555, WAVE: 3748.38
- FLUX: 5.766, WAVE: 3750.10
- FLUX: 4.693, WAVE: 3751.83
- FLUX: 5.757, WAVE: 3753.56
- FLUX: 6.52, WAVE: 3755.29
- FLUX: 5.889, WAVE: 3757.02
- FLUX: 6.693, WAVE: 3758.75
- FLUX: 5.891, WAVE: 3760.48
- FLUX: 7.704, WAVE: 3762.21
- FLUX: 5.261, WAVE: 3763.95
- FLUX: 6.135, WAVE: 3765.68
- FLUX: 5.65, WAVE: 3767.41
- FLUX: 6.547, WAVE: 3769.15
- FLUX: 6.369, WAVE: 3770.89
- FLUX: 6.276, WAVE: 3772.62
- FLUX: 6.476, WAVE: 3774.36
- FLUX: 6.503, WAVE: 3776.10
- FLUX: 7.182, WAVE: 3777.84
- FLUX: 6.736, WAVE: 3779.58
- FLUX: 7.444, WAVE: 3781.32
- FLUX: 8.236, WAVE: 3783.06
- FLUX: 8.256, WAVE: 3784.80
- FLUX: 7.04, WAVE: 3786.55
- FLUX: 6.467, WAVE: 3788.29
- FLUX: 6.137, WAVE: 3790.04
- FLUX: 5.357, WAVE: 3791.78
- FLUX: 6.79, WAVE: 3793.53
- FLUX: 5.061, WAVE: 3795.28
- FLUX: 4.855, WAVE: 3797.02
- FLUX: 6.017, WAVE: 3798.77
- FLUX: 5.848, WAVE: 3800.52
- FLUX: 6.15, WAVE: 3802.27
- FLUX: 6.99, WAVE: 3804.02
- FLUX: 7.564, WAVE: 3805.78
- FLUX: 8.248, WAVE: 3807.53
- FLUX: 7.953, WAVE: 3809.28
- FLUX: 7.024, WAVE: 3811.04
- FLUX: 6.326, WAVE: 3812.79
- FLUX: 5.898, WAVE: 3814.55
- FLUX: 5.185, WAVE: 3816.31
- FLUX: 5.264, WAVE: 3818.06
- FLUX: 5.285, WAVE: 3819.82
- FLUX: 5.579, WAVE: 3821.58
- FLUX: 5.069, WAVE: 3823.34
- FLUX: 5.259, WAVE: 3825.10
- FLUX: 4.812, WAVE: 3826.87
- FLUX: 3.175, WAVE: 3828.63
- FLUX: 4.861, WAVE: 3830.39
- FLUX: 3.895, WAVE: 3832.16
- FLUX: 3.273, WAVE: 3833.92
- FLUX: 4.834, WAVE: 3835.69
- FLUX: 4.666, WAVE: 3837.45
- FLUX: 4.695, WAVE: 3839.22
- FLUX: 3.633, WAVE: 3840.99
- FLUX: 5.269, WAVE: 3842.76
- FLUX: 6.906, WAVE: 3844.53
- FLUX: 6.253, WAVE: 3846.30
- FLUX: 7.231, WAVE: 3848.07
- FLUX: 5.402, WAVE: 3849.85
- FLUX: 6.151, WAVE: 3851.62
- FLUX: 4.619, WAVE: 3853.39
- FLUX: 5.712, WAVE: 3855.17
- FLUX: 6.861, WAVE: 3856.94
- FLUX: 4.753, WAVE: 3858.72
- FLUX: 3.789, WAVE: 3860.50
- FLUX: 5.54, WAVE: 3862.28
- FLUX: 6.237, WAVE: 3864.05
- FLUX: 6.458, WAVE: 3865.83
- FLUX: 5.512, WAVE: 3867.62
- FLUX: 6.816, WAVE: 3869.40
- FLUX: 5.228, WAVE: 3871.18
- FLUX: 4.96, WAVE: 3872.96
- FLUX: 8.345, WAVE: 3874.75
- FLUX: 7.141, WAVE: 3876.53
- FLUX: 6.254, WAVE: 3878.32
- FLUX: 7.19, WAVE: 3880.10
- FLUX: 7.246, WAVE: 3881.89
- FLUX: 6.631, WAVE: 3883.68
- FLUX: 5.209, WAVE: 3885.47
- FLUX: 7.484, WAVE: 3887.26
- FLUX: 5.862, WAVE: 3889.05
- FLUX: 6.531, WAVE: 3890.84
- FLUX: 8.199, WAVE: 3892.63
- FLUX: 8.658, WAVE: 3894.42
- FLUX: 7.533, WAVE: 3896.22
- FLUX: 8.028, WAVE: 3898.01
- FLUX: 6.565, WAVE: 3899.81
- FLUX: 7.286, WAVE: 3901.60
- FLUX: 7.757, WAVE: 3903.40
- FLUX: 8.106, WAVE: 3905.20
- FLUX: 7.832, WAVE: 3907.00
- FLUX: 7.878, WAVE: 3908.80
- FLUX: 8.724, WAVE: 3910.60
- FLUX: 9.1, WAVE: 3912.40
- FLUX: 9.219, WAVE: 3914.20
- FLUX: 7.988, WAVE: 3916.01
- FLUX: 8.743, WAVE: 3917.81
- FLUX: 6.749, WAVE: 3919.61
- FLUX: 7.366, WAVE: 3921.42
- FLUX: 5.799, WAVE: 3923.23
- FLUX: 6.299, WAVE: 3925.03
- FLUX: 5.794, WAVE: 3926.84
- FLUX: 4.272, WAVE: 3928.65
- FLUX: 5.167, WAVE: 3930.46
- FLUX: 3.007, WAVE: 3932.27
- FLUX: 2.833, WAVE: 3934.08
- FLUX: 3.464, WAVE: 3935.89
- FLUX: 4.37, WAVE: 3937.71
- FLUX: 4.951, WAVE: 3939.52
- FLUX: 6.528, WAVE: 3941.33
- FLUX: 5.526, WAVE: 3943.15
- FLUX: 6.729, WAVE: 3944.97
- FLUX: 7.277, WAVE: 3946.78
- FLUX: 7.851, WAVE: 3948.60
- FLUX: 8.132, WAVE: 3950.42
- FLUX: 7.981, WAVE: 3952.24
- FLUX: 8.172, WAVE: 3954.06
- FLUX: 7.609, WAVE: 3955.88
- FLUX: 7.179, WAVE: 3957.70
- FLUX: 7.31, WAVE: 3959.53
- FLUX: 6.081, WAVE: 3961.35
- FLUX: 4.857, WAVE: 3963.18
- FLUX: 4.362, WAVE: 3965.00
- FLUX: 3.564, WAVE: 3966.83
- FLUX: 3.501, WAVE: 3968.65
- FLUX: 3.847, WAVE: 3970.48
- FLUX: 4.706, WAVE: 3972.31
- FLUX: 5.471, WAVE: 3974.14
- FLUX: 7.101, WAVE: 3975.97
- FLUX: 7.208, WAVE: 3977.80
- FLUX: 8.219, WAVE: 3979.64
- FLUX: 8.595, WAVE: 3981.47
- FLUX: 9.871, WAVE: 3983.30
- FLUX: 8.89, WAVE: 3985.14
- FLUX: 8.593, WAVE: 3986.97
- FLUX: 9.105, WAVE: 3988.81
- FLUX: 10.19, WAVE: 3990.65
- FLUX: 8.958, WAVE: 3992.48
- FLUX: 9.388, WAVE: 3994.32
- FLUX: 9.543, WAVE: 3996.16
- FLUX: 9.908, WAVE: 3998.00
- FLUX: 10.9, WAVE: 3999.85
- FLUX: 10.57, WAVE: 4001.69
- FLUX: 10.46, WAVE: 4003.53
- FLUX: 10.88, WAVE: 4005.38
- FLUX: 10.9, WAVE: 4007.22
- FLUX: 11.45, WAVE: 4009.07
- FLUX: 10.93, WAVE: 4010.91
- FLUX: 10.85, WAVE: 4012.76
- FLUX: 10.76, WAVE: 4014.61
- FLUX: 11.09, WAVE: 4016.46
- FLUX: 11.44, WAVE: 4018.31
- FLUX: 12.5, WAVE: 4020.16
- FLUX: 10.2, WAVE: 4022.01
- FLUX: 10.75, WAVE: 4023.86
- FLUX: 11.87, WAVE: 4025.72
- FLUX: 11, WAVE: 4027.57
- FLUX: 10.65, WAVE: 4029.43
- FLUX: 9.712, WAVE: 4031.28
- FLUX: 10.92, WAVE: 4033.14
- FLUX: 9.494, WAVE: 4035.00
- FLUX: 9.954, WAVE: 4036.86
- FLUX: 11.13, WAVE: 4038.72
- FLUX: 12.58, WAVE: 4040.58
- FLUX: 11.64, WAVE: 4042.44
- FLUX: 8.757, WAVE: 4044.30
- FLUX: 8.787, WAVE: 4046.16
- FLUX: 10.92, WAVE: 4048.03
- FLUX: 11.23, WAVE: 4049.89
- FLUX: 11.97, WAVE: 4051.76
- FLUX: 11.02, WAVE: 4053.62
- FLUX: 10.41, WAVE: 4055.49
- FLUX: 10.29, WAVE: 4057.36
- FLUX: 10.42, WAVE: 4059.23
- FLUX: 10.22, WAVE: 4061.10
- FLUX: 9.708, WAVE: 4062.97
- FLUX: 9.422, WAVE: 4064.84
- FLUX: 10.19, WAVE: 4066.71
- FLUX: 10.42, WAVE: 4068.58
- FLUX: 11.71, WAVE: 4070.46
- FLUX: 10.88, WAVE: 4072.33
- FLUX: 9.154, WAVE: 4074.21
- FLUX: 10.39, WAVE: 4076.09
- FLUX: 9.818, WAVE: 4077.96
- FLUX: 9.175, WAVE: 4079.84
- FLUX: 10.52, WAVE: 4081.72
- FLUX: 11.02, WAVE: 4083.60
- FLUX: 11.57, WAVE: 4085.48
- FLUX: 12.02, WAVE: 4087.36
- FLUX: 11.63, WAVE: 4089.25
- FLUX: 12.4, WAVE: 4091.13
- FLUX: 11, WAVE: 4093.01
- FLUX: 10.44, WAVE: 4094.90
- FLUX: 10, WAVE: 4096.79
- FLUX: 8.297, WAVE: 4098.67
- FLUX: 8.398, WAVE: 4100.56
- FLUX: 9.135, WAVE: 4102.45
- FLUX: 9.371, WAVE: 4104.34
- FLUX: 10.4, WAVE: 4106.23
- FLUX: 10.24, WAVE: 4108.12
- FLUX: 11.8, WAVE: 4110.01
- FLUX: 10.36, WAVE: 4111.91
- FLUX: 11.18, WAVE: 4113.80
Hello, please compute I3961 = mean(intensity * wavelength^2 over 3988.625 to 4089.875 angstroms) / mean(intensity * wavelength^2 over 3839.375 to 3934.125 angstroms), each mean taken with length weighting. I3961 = 1.8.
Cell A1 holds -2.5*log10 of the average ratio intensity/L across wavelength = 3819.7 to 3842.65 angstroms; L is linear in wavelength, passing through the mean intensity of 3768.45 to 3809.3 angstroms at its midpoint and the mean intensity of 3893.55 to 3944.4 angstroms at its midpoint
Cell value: 0.41 mag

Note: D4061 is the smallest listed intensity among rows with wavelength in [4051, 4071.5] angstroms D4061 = 9.422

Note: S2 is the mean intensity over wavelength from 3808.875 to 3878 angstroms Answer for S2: 5.53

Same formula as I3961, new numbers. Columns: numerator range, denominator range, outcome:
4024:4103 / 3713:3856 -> 2.04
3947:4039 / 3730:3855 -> 1.69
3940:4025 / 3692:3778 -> 1.56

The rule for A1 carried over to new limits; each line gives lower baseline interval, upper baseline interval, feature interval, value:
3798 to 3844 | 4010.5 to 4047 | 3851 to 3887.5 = 0.11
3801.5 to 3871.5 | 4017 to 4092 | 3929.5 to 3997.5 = 0.28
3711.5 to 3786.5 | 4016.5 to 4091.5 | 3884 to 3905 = 0.16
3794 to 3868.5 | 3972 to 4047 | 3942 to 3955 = 0.15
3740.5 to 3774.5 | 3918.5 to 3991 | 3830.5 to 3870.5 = 0.14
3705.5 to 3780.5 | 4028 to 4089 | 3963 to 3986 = 0.45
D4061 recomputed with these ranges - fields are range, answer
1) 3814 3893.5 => 3.175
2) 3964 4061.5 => 3.501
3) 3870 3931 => 4.272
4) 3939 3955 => 4.951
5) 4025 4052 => 8.757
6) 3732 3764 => 3.627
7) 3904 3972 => 2.833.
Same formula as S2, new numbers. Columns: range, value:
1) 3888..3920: 7.84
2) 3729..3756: 5.44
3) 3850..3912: 6.69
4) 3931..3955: 5.9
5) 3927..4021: 7.7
